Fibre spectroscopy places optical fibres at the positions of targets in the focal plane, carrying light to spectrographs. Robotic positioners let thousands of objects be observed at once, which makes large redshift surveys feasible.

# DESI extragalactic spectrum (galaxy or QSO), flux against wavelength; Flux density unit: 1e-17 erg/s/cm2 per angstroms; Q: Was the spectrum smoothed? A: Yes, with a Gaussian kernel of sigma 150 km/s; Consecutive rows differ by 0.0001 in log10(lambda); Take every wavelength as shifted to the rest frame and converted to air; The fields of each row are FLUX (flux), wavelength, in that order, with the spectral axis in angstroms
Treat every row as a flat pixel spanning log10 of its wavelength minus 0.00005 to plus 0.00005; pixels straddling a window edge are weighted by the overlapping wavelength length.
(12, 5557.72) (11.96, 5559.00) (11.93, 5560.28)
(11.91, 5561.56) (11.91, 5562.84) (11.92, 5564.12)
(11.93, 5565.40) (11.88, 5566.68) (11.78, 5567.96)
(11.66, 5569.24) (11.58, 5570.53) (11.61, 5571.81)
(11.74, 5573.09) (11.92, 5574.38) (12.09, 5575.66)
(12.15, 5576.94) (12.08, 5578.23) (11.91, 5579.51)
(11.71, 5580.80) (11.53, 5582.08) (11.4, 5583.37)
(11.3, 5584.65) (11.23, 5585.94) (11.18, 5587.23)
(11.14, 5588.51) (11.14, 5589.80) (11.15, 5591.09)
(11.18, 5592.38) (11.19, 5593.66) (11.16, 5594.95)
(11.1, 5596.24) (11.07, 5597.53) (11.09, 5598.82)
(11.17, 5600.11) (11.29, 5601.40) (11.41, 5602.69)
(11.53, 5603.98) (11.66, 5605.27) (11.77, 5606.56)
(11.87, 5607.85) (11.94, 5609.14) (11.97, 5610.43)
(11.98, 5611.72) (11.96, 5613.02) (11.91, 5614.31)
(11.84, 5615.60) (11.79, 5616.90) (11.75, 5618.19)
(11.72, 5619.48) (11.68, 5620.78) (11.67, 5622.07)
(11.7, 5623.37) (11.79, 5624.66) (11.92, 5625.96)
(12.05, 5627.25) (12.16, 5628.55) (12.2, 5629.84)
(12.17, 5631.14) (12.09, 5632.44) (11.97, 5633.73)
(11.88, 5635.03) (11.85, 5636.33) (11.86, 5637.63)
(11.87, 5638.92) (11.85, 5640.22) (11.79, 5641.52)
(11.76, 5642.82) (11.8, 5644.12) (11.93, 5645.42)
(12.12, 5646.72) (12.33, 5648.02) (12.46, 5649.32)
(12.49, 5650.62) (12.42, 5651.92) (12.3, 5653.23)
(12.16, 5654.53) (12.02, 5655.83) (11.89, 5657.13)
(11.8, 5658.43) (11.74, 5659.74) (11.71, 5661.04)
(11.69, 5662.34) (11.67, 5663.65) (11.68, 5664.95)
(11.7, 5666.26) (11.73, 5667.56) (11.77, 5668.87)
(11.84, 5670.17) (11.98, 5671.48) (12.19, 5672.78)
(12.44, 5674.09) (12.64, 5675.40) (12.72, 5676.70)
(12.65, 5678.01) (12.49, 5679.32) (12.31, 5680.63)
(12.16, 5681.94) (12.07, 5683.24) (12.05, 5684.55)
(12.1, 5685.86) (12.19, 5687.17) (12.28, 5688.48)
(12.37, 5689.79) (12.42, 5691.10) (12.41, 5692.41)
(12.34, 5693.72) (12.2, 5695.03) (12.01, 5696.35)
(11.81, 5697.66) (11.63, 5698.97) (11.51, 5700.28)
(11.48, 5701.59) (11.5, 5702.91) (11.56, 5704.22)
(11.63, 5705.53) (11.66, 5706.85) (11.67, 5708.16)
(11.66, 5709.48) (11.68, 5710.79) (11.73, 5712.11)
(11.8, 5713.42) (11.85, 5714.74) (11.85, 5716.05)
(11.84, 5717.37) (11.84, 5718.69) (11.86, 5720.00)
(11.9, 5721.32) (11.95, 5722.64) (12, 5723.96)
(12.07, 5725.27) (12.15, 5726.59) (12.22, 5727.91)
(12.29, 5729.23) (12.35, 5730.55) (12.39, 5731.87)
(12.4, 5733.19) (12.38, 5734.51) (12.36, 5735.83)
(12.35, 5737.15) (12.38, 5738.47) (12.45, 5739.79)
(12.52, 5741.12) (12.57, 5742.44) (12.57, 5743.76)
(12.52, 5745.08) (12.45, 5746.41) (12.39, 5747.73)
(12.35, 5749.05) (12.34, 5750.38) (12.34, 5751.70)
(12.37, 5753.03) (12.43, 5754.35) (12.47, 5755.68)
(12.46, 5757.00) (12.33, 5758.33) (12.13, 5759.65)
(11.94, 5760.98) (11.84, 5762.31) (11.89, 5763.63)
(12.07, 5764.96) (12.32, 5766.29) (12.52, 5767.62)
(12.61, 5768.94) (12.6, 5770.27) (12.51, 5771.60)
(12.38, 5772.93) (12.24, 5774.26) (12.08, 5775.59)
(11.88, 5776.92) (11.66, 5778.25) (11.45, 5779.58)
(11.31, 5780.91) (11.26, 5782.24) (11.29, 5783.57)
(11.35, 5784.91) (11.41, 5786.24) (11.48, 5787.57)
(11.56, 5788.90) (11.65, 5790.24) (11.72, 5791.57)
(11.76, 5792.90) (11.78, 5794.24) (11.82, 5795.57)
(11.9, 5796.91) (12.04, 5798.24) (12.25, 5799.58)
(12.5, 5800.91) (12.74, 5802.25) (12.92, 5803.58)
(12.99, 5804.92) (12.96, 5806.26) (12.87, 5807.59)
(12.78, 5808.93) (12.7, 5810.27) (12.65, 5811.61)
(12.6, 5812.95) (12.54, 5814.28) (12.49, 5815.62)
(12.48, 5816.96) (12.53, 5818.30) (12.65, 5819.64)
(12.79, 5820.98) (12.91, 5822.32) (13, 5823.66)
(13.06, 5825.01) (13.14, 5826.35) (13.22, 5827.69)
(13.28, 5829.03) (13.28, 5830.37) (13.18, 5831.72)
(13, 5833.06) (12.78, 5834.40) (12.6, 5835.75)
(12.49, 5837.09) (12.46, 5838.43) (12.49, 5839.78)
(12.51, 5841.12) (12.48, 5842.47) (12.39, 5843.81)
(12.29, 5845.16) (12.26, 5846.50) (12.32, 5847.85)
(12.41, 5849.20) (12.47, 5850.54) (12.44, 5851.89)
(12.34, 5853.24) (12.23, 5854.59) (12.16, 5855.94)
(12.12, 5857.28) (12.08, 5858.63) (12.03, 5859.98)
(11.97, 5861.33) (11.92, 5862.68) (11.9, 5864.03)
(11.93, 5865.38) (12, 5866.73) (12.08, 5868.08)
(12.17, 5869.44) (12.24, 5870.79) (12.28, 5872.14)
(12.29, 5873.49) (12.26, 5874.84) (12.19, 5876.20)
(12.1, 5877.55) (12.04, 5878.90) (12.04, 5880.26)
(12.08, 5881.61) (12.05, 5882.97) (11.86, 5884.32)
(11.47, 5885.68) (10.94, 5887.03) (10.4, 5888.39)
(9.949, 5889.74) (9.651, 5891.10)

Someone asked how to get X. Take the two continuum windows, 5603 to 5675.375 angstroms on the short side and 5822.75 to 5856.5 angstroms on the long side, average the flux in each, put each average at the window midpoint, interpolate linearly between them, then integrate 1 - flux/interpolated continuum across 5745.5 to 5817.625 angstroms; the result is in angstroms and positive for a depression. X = 1.5 angstroms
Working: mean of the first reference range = 11.9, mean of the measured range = 12.2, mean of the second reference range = 12.7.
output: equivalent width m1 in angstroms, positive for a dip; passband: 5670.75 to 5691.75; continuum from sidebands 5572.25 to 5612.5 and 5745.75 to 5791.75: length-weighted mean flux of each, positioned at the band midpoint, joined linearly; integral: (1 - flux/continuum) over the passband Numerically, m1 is -0.96 angstroms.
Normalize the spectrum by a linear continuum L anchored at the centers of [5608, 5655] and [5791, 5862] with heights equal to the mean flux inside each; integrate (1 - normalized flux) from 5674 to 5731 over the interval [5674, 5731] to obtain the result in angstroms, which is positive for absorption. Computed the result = 0.7 angstroms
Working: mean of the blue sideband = 12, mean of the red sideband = 12.5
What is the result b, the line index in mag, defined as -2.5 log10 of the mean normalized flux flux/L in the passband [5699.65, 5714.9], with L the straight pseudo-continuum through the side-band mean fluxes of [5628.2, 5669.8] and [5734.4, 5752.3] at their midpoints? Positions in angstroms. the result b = 0.06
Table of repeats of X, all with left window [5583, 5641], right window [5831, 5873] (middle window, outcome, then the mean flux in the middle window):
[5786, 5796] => 0.4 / 11.7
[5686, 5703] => -0.2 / 12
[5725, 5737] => -0.3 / 12.3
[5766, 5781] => -0.1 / 12.2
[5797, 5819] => -0.7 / 12.6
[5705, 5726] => 0.2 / 11.8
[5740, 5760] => -0.6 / 12.4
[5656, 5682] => -0.5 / 12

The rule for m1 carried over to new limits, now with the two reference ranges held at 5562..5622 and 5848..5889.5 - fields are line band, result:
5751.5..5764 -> -0.4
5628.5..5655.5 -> -0.9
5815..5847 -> -2.1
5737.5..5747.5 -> -0.6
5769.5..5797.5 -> 0.3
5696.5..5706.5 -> 0.1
